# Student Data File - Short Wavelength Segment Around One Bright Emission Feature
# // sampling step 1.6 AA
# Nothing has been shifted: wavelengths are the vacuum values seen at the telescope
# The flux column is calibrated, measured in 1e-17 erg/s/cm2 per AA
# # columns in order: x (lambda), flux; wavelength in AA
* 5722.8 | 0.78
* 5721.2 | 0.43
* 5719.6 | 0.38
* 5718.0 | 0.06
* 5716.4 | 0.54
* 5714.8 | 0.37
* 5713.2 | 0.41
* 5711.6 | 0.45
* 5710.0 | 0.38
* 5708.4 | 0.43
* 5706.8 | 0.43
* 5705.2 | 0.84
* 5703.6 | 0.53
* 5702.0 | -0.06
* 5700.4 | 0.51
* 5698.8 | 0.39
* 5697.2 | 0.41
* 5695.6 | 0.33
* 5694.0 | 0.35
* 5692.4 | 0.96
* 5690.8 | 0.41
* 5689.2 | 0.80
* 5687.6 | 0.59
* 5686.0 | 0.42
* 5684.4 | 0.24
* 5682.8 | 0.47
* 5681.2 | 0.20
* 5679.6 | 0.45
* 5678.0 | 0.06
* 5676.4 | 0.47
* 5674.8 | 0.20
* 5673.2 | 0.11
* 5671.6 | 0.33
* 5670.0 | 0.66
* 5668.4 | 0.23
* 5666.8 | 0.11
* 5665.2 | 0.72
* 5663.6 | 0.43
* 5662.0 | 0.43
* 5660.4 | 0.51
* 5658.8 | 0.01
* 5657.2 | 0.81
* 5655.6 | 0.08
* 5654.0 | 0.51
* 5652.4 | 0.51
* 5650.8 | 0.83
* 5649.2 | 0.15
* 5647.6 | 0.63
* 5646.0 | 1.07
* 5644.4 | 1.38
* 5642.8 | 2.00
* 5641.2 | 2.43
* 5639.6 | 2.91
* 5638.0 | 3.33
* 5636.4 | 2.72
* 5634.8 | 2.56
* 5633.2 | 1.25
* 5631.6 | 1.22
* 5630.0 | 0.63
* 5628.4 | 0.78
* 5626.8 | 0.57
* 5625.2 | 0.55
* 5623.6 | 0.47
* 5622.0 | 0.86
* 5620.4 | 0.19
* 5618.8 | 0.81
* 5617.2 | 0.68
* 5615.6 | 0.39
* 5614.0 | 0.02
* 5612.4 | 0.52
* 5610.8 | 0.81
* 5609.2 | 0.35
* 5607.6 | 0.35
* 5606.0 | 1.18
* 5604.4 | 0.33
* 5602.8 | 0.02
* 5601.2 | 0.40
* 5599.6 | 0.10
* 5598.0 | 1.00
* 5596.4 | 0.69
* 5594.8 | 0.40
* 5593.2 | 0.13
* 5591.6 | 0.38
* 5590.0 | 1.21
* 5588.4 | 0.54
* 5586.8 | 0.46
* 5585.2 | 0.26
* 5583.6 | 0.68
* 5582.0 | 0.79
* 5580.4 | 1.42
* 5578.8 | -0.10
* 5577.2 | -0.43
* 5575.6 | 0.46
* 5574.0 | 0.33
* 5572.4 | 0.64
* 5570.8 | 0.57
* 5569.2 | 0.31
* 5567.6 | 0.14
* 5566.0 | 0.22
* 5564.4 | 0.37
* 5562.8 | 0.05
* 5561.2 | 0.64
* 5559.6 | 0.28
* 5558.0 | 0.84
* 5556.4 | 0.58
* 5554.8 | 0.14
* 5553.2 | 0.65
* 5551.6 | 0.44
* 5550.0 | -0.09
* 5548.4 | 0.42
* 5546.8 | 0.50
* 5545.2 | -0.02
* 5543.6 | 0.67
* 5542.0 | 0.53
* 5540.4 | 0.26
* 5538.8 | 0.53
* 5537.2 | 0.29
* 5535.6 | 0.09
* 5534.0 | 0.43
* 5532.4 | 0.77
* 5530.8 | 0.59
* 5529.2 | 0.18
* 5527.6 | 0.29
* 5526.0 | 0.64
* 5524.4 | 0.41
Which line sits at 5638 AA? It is [O II] 3727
